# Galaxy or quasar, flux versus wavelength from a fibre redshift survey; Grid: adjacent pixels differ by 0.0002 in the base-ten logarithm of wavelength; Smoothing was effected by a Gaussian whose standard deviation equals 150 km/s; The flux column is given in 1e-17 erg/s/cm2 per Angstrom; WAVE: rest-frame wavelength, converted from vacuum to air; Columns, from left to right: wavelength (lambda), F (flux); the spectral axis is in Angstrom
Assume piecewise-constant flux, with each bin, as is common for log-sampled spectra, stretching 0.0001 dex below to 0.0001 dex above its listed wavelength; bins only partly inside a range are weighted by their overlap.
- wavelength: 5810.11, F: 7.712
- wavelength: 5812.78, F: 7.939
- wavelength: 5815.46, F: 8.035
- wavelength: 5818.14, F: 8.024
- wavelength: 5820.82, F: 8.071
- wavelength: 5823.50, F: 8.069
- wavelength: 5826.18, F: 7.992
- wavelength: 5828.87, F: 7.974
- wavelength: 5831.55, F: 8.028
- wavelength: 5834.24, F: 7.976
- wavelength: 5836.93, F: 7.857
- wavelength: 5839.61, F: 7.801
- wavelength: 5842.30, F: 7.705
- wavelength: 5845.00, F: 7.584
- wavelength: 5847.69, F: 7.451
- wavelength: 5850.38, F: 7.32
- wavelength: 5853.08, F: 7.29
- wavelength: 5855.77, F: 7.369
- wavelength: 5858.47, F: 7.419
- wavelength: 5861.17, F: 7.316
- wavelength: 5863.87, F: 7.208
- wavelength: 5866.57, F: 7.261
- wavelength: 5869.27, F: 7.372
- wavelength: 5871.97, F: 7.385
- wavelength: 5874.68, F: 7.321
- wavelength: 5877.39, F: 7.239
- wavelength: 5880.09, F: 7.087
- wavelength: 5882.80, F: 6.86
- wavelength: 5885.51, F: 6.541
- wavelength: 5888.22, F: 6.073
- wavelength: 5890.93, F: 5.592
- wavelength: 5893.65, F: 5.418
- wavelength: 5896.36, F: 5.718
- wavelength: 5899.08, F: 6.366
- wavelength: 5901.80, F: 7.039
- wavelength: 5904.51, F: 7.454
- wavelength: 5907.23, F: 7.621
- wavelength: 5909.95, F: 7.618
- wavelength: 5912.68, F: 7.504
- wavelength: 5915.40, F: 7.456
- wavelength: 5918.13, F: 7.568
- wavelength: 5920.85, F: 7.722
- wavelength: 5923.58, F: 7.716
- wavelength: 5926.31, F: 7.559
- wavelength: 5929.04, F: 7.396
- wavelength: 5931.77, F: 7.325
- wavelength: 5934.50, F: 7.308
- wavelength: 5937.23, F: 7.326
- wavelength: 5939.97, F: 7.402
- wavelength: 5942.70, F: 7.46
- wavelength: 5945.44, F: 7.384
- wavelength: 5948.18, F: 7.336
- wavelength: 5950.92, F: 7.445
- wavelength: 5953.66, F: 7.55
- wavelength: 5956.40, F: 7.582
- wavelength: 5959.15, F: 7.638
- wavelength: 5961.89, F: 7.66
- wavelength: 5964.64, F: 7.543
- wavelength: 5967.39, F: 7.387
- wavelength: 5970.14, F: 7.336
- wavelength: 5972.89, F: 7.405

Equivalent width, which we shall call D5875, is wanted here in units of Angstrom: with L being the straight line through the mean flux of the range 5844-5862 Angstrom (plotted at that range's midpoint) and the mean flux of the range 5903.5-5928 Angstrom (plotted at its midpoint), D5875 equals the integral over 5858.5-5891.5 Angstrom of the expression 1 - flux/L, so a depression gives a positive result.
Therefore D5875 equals 2.1 Angstrom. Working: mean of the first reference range 7.39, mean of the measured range 6.99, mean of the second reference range 7.58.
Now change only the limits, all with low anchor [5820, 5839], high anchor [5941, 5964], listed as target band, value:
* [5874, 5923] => 5.1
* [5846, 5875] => 1.9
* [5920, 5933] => 0.1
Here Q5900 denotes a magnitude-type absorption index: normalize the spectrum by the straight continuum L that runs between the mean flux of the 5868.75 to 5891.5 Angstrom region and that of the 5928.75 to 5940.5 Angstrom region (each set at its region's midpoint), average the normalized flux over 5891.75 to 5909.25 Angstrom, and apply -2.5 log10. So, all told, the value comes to 0.07 mag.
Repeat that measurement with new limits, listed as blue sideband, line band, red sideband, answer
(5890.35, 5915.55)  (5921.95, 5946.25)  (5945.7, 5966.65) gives -0.03 mag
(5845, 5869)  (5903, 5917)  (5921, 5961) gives -0.01 mag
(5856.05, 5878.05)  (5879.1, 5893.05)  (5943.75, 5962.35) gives 0.16 mag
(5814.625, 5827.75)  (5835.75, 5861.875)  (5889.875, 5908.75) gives 0.00 mag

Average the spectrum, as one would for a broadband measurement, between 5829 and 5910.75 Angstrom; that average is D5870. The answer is 7.15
